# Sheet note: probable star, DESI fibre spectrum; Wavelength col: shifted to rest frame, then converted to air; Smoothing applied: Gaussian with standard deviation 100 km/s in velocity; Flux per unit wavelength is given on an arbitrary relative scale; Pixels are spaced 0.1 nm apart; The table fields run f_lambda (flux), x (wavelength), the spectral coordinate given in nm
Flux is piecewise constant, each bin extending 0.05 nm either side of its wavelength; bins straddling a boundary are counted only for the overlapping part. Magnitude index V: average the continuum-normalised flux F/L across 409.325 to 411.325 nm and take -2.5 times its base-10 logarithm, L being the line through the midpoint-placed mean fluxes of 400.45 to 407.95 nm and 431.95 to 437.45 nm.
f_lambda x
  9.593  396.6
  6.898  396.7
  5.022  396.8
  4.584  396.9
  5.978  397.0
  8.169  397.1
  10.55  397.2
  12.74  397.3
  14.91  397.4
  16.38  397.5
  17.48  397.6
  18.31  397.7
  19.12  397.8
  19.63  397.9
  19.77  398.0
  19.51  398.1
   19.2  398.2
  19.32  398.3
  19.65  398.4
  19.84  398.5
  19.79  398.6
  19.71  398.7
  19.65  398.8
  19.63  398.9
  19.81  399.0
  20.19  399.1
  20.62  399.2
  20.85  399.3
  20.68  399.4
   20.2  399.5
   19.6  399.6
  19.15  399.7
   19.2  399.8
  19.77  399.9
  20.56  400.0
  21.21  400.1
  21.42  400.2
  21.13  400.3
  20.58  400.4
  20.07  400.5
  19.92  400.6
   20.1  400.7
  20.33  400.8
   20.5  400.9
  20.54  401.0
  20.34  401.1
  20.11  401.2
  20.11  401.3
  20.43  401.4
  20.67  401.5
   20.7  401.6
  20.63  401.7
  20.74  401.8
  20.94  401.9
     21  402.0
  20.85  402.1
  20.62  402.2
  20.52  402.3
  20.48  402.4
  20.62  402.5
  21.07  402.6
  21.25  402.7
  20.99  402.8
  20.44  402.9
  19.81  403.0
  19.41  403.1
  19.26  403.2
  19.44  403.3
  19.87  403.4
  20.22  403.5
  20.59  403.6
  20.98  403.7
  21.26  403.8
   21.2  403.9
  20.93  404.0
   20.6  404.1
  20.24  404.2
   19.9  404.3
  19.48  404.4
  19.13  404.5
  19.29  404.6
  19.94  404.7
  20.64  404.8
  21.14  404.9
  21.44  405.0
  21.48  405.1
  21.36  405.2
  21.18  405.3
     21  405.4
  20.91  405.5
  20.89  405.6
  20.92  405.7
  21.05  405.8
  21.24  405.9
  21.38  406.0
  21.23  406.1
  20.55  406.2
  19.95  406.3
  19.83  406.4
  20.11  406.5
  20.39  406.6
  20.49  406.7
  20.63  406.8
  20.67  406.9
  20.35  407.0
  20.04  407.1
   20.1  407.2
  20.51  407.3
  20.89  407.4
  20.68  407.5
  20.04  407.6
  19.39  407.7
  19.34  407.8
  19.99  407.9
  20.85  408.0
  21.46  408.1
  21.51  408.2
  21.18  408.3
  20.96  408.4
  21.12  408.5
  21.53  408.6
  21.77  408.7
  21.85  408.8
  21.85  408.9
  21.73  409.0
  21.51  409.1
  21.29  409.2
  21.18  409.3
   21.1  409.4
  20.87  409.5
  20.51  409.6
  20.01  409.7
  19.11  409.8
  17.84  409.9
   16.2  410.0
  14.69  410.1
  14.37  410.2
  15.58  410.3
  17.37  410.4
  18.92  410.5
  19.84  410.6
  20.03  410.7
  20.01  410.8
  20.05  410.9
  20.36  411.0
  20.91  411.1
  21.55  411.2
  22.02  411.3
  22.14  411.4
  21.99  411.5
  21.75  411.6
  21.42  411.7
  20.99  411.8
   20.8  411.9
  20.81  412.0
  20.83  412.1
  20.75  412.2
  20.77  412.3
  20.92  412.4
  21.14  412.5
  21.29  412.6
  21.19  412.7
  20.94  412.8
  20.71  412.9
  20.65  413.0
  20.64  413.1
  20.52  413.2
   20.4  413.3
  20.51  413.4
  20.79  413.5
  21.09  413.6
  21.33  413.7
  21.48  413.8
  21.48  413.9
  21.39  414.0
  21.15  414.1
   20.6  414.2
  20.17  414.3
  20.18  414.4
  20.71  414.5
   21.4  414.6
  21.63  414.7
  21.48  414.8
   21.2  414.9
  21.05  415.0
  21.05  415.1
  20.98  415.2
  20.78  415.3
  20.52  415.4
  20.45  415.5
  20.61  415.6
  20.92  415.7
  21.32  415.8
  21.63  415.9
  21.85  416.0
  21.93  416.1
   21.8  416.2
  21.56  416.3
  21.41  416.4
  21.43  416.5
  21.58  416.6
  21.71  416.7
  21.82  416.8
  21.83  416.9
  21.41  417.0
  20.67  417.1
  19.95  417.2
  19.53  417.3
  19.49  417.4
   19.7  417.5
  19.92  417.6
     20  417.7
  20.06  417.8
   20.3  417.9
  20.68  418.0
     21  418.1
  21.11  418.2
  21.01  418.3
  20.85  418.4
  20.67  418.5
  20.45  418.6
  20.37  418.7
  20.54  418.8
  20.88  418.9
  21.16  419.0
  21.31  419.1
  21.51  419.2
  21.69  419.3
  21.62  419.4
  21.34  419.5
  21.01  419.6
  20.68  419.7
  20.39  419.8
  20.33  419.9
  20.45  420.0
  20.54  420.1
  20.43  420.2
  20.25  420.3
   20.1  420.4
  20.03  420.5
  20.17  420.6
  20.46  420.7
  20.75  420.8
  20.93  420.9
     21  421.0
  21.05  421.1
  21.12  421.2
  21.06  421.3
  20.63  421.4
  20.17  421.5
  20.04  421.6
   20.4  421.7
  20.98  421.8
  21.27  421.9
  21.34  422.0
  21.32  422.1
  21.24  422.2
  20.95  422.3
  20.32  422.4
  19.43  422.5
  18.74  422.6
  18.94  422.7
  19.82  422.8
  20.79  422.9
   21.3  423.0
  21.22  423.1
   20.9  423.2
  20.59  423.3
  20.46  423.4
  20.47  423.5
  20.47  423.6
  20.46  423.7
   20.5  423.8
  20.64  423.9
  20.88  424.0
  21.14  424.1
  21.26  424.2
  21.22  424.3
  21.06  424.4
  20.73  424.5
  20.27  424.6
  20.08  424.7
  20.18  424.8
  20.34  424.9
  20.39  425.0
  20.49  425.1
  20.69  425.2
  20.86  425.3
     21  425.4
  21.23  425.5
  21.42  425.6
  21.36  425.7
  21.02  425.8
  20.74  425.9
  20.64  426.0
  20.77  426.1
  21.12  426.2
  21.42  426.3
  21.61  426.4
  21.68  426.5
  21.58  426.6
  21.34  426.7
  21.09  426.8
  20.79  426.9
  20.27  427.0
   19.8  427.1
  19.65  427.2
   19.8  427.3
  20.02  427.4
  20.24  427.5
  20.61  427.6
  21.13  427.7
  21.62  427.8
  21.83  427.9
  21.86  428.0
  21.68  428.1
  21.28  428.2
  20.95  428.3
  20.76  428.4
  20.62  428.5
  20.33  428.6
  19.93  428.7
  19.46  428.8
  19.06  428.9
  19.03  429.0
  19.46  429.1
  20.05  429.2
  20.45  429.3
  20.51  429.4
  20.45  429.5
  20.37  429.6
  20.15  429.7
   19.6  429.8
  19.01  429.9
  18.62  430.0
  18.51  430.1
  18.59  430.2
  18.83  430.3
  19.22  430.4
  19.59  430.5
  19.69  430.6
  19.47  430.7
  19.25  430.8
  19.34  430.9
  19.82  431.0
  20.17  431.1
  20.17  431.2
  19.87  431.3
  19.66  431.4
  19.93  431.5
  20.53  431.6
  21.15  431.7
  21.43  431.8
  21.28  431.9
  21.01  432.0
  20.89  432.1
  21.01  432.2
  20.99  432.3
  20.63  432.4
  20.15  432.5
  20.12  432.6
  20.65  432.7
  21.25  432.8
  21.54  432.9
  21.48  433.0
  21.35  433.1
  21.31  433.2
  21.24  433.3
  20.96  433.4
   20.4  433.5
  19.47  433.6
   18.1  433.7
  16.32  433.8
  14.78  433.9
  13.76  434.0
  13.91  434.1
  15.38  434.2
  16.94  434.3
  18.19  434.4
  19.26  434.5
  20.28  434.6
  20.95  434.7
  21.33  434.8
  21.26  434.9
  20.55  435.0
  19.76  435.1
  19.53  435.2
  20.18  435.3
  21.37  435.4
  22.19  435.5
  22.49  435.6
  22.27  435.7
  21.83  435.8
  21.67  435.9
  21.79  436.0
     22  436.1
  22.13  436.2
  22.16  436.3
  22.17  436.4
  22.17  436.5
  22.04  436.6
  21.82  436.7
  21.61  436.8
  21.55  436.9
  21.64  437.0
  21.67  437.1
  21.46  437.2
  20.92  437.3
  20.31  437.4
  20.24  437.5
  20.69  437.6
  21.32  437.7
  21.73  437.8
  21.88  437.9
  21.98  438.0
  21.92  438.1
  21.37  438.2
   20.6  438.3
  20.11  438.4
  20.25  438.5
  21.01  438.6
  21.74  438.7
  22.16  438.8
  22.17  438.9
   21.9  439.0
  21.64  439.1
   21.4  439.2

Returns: 0.08 mag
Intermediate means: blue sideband 20.5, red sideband 20.4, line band 19.1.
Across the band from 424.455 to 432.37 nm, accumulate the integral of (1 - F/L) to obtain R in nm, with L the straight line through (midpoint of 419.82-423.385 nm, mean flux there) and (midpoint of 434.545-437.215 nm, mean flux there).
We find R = 0.22 nm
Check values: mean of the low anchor 20.5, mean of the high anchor 21.5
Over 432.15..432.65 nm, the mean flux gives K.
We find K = 20.6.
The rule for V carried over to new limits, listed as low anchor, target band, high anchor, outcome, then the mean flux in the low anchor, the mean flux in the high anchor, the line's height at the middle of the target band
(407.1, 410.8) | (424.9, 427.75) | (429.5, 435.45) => -0.06 mag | 19.9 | 19.7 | 19.7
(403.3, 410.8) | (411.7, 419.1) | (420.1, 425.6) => -0.02 mag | 20.3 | 20.6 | 20.4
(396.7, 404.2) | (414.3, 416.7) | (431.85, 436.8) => -0.09 mag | 19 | 20.3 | 19.6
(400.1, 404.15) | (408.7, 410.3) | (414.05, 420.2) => 0.06 mag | 20.5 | 20.9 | 20.7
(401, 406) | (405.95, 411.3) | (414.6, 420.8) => 0.03 mag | 20.6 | 20.9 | 20.7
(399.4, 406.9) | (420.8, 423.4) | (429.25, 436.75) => -0.02 mag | 20.5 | 20.1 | 20.3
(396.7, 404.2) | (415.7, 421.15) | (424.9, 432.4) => -0.05 mag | 19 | 20.4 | 19.9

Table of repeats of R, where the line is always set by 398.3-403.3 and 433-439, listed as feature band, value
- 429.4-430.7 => 0.07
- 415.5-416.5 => -0.05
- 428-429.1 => 0.01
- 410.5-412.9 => -0.06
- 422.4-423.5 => 0.01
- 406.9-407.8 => 0.01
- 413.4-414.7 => -0.04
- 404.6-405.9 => -0.04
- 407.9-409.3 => -0.07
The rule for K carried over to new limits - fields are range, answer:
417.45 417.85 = 19.9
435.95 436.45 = 22.1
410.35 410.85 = 19.2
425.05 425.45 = 20.8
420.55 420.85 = 20.5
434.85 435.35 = 20.3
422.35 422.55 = 19.9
